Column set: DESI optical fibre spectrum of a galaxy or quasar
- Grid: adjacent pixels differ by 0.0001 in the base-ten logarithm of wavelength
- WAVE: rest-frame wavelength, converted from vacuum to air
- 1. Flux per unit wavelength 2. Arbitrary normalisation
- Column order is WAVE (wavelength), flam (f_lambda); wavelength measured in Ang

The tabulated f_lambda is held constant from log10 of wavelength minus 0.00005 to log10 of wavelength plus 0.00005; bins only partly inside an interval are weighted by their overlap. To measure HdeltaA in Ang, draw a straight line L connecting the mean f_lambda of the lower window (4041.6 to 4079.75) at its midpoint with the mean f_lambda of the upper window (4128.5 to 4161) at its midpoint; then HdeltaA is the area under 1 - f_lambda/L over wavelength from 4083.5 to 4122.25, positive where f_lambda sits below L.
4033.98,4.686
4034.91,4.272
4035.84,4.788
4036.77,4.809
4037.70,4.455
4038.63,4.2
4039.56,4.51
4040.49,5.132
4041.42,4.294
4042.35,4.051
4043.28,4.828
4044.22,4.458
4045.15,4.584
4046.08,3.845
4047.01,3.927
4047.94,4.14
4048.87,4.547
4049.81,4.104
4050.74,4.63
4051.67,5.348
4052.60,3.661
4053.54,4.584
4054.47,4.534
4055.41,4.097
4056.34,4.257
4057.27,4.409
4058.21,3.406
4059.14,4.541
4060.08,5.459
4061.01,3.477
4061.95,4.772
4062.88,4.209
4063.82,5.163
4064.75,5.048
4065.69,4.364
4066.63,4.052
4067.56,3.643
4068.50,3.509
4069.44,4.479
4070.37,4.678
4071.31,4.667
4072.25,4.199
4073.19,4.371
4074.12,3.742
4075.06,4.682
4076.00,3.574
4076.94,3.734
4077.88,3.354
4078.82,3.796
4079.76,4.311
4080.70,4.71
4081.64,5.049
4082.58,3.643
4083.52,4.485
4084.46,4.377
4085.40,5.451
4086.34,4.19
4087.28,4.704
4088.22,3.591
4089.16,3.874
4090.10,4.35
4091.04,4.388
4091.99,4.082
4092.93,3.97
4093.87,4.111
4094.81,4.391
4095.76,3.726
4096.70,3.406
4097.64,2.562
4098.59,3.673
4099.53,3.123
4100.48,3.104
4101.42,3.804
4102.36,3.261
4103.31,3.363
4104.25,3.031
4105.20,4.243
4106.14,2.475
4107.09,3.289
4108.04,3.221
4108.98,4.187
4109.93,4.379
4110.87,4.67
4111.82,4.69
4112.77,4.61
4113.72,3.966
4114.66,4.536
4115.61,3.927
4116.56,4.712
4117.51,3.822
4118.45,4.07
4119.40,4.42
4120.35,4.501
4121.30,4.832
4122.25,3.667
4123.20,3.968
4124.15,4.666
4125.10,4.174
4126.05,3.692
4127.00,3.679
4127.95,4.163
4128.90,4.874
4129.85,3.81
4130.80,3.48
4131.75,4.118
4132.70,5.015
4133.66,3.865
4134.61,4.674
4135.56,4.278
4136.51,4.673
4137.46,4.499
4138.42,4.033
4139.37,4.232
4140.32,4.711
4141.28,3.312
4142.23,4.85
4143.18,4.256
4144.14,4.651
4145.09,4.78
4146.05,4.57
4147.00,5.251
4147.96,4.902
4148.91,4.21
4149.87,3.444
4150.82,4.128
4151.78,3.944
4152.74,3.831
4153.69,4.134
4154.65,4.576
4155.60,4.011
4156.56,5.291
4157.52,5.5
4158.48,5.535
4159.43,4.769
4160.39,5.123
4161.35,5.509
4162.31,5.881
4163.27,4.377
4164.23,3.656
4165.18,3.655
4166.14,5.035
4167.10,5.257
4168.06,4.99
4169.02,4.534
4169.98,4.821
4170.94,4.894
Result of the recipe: 3.4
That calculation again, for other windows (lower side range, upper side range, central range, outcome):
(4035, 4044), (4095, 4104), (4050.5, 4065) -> -1.0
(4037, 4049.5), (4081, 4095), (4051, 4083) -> 0.5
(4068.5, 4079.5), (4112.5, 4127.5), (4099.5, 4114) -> 1.5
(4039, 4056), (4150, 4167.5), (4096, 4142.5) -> 5.7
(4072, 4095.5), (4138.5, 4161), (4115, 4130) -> 0.7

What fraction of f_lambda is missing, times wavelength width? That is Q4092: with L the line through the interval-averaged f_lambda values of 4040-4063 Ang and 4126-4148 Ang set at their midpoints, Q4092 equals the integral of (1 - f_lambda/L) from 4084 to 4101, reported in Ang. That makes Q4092 1.6 Ang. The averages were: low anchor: 4.37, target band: 3.95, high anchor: 4.35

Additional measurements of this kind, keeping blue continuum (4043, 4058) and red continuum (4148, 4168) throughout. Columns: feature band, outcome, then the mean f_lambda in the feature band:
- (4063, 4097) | 1.52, 4.22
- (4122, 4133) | 1.05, 4.11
